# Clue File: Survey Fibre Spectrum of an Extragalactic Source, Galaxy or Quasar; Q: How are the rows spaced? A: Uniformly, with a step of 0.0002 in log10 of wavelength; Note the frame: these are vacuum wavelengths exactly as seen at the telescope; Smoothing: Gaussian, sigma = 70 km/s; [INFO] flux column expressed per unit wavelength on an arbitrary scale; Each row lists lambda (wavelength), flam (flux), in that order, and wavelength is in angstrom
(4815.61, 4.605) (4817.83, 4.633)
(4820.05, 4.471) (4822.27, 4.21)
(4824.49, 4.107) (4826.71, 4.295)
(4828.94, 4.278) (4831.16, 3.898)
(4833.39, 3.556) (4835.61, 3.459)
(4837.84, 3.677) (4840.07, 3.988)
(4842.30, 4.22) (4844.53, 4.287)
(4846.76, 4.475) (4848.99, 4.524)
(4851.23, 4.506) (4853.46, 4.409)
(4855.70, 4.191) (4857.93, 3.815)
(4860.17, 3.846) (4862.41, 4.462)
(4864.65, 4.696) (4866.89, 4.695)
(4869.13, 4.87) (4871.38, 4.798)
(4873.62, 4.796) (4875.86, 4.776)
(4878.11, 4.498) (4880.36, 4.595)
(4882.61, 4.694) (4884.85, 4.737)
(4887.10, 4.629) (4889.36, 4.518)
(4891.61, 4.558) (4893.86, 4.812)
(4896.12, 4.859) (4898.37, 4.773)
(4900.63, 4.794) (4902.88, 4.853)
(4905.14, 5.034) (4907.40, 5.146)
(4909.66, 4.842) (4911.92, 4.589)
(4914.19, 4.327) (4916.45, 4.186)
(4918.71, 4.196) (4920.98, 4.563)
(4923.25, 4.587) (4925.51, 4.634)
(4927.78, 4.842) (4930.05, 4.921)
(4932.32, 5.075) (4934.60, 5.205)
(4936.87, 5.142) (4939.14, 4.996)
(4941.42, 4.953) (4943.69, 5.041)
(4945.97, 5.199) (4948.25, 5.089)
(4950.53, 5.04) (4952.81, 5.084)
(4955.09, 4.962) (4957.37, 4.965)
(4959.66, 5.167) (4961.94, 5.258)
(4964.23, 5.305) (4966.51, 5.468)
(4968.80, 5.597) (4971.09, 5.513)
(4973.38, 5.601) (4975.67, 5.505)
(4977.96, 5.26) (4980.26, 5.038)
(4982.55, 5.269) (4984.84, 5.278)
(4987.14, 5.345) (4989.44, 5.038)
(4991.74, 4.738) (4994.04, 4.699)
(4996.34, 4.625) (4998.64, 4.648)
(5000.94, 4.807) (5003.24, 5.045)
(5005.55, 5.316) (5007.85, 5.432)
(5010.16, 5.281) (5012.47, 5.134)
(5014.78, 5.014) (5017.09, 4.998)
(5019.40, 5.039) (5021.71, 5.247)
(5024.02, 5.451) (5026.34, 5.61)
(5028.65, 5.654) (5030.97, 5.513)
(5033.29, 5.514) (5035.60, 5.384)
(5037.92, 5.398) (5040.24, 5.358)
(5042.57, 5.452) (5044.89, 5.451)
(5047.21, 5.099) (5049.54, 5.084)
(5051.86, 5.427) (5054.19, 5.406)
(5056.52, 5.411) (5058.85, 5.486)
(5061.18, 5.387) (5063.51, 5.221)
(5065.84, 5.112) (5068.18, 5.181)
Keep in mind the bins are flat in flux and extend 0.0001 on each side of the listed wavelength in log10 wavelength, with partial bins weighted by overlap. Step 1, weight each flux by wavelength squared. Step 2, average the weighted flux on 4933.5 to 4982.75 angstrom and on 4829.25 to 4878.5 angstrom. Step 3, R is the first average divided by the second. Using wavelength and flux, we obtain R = 1.3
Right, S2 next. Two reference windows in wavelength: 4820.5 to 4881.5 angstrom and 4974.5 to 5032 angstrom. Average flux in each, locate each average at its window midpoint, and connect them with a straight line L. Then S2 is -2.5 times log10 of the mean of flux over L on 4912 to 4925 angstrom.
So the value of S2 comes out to 0.07 mag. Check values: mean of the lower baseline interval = 4.3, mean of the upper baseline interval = 5.16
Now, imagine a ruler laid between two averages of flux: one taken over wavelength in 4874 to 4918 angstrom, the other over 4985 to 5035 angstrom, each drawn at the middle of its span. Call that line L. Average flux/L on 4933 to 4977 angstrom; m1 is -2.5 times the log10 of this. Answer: -0.06 mag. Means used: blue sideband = 4.69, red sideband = 5.16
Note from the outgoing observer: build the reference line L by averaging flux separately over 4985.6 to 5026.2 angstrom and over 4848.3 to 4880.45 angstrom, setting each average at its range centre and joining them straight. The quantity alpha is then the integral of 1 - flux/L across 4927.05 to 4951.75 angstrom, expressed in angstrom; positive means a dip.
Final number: -1.3 angstrom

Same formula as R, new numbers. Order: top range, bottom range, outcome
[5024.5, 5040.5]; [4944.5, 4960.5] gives 1.12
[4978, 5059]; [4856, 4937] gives 1.17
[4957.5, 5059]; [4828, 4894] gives 1.28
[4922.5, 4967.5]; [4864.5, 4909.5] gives 1.09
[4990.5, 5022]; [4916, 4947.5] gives 1.06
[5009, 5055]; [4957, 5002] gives 1.05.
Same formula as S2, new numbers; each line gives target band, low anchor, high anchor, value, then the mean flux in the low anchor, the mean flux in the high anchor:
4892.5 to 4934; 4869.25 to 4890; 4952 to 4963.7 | 0.030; 4.68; 5.1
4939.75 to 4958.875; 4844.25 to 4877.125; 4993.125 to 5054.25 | -0.034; 4.48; 5.23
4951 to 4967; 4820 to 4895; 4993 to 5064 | -0.058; 4.36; 5.25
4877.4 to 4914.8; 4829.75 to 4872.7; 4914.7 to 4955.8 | -0.037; 4.23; 4.86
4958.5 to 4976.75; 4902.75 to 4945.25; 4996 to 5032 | -0.091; 4.8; 5.19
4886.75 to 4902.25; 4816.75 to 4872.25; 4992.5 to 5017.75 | -0.054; 4.25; 5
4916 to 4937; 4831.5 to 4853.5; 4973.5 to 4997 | -0.009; 4.09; 5.11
